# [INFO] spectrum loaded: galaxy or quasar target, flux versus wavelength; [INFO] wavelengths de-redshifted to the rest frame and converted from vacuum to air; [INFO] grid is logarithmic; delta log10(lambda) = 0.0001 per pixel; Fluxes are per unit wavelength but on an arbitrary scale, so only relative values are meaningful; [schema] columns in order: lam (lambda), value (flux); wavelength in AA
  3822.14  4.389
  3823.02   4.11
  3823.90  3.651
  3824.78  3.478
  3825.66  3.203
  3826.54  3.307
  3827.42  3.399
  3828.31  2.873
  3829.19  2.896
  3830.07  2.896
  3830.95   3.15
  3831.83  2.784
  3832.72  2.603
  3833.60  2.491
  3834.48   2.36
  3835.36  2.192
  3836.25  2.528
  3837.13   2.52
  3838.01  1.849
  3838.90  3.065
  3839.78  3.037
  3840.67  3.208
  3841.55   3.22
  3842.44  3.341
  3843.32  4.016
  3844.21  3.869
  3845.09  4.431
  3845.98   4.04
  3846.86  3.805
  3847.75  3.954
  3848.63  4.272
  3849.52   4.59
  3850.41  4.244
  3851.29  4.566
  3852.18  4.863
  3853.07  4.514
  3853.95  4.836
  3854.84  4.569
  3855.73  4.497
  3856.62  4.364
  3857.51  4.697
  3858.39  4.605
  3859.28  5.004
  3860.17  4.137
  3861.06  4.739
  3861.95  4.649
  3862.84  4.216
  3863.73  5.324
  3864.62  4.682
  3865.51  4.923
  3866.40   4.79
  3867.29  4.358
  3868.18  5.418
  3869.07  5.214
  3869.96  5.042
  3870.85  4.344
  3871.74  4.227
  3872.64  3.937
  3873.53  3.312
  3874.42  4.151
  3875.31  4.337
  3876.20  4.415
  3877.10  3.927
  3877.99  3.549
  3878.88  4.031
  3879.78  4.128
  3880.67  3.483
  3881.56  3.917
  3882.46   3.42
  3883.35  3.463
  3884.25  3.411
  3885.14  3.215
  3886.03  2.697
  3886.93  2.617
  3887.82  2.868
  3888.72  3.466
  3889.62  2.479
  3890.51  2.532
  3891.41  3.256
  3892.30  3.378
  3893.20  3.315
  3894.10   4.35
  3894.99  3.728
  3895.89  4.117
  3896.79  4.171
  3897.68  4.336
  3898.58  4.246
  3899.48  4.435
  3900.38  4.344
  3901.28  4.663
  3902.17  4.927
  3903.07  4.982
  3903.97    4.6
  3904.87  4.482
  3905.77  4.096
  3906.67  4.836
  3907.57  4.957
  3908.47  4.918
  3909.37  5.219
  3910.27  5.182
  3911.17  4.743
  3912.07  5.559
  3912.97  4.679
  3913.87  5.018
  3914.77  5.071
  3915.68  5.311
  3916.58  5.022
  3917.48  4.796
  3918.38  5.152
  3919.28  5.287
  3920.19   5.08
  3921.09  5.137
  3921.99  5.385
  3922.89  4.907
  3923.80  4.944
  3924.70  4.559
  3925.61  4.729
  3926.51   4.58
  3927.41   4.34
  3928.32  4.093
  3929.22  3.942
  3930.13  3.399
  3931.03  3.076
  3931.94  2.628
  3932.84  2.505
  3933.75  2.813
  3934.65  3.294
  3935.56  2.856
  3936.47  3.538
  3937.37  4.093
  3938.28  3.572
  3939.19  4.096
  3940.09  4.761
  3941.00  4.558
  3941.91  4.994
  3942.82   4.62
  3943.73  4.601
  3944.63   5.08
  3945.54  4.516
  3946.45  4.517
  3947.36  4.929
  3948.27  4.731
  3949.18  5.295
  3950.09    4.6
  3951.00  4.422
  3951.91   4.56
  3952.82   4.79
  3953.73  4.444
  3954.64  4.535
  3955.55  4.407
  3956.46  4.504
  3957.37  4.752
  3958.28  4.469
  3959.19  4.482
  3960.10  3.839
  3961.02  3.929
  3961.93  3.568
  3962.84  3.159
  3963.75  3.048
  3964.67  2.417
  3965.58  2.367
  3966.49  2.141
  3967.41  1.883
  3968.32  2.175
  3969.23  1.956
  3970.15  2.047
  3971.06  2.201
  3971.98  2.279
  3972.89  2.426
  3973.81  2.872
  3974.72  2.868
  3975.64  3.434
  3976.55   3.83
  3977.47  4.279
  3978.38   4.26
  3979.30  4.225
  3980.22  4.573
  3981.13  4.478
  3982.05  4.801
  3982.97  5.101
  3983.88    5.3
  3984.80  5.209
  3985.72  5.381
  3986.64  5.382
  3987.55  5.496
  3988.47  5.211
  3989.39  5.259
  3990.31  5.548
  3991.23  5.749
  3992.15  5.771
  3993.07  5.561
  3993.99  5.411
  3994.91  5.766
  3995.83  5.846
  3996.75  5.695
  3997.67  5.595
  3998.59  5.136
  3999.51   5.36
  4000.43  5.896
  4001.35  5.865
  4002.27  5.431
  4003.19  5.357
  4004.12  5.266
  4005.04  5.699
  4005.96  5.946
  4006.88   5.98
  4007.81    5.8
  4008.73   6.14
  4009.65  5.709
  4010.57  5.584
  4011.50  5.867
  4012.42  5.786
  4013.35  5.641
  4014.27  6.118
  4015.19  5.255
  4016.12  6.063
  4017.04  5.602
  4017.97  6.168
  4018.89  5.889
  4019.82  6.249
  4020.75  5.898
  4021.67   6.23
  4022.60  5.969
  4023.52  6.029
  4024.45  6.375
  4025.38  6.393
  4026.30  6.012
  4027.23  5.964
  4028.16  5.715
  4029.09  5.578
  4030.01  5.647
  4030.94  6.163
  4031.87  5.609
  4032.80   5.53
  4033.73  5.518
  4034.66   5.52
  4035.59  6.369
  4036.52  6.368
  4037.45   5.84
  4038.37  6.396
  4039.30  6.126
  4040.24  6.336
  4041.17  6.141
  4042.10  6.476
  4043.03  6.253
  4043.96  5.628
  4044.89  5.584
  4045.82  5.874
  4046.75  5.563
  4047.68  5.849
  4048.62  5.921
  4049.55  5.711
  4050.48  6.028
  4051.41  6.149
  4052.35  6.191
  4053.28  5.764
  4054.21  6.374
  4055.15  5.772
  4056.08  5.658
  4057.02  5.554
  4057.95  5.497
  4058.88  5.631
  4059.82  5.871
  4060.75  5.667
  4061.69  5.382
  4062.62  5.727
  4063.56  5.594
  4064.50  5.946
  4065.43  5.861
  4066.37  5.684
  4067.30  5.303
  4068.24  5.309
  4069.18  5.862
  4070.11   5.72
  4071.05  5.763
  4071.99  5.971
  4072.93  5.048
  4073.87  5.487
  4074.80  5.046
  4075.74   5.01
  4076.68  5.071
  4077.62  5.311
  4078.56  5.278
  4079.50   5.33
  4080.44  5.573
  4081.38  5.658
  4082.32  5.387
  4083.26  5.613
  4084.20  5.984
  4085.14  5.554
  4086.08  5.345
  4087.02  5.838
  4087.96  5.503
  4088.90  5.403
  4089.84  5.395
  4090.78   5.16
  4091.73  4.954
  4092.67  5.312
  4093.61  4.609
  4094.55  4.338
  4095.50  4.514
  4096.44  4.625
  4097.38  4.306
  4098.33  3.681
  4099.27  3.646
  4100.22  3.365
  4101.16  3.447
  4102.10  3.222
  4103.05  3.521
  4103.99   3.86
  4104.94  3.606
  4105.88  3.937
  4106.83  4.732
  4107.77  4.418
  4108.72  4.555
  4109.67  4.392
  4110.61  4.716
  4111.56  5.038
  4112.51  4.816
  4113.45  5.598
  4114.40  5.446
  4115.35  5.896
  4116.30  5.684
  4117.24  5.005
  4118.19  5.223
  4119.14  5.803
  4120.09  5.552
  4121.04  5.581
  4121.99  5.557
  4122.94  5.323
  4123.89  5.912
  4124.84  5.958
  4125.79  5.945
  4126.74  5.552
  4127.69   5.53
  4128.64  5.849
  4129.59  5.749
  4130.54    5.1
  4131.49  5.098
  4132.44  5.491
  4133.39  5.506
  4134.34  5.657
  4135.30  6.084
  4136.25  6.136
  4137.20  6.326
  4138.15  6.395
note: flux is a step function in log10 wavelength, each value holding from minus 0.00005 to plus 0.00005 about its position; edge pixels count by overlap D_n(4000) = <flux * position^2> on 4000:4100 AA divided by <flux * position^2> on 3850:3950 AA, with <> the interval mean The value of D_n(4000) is 1.4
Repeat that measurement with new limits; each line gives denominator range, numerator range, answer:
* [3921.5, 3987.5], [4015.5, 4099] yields 1.49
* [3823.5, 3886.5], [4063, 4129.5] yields 1.50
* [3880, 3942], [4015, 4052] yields 1.53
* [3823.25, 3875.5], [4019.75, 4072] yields 1.66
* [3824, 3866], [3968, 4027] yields 1.47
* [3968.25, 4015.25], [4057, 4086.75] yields 1.17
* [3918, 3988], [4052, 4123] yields 1.36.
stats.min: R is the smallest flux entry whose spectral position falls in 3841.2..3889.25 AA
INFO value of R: 2.617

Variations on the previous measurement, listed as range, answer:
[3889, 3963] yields 2.479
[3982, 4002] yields 4.801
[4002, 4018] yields 5.255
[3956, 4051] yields 1.883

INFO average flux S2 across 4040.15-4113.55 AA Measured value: 5.24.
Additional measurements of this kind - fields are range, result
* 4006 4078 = 5.81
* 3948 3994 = 4.09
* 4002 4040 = 5.88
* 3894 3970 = 4.25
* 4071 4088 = 5.45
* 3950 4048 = 5.05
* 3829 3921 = 4.08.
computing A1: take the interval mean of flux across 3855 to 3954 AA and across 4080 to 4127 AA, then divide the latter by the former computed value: 1.2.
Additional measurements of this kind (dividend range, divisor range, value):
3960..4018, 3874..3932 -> 1.10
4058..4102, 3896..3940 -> 1.18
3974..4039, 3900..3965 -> 1.25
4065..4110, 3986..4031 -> 0.86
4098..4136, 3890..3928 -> 1.08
